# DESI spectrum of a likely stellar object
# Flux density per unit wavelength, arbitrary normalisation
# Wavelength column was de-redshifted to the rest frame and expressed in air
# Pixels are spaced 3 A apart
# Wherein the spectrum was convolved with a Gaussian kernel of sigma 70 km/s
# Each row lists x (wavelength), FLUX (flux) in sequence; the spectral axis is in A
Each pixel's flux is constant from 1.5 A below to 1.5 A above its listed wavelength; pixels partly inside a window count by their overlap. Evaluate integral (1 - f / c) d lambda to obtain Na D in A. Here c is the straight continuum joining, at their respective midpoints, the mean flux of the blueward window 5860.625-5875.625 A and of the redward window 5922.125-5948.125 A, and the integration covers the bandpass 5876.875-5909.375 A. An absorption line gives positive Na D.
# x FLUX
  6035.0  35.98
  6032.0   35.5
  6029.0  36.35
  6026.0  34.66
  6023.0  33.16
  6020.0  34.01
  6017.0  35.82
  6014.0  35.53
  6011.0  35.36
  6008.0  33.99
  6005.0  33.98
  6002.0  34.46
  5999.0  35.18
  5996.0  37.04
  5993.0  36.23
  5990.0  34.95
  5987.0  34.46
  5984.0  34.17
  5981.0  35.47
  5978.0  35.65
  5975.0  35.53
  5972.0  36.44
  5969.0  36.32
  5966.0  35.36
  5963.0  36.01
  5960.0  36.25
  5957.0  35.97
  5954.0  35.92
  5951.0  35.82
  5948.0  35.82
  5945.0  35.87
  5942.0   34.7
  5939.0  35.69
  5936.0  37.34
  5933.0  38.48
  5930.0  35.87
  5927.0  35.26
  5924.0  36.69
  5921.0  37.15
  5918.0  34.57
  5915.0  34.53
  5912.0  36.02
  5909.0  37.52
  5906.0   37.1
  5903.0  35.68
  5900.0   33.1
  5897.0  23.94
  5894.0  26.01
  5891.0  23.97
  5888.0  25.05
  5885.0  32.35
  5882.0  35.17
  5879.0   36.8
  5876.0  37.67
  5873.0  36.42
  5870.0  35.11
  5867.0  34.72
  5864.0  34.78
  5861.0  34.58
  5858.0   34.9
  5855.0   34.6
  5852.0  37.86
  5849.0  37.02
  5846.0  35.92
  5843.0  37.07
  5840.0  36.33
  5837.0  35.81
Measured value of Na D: 3.9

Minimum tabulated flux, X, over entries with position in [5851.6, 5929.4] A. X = 23.94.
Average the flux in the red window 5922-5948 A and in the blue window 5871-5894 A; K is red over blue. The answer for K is 1.1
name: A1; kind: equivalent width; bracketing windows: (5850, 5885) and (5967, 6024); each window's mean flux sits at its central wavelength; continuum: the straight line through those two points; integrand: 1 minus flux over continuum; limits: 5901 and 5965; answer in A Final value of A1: -1.3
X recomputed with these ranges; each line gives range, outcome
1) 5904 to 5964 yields 34.53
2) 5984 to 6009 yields 33.98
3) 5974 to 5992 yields 34.17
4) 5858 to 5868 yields 34.58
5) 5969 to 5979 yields 35.53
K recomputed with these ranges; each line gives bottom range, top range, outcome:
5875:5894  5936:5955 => 1.15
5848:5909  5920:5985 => 1.08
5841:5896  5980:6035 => 1.04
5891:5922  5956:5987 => 1.08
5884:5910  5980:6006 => 1.16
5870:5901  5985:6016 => 1.13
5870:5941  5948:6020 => 1.04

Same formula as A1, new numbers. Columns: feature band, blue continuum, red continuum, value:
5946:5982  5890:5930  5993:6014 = -1.6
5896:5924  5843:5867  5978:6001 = 0.7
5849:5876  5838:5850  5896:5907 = -0.2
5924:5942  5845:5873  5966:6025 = -0.5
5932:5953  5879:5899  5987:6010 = -2.9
